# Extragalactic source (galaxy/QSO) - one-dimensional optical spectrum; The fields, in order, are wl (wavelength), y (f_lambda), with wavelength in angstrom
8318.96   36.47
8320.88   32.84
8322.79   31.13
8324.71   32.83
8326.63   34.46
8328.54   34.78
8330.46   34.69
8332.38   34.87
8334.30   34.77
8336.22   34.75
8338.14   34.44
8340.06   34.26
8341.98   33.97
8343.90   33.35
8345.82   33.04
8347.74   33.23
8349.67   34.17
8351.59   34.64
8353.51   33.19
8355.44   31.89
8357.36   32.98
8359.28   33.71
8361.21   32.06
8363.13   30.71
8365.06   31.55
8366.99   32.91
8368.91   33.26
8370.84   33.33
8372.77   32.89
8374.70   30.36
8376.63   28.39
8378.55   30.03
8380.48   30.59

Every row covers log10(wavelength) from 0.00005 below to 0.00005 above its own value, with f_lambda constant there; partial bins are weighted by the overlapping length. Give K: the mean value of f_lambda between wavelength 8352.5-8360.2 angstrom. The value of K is 33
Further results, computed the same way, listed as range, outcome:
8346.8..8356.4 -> 33.4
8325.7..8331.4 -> 34.7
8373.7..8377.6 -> 29.5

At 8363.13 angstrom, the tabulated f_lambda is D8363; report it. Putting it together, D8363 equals 30.71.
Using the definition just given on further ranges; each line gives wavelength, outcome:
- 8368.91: 33.26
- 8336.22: 34.75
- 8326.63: 34.46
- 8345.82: 33.04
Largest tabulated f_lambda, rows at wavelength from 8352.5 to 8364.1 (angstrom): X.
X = 33.71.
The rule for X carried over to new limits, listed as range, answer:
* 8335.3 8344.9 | 34.75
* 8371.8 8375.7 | 32.89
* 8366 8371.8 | 33.33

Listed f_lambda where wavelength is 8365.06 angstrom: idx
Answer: 31.55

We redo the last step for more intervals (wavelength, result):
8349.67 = 34.17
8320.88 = 32.84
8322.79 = 31.13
